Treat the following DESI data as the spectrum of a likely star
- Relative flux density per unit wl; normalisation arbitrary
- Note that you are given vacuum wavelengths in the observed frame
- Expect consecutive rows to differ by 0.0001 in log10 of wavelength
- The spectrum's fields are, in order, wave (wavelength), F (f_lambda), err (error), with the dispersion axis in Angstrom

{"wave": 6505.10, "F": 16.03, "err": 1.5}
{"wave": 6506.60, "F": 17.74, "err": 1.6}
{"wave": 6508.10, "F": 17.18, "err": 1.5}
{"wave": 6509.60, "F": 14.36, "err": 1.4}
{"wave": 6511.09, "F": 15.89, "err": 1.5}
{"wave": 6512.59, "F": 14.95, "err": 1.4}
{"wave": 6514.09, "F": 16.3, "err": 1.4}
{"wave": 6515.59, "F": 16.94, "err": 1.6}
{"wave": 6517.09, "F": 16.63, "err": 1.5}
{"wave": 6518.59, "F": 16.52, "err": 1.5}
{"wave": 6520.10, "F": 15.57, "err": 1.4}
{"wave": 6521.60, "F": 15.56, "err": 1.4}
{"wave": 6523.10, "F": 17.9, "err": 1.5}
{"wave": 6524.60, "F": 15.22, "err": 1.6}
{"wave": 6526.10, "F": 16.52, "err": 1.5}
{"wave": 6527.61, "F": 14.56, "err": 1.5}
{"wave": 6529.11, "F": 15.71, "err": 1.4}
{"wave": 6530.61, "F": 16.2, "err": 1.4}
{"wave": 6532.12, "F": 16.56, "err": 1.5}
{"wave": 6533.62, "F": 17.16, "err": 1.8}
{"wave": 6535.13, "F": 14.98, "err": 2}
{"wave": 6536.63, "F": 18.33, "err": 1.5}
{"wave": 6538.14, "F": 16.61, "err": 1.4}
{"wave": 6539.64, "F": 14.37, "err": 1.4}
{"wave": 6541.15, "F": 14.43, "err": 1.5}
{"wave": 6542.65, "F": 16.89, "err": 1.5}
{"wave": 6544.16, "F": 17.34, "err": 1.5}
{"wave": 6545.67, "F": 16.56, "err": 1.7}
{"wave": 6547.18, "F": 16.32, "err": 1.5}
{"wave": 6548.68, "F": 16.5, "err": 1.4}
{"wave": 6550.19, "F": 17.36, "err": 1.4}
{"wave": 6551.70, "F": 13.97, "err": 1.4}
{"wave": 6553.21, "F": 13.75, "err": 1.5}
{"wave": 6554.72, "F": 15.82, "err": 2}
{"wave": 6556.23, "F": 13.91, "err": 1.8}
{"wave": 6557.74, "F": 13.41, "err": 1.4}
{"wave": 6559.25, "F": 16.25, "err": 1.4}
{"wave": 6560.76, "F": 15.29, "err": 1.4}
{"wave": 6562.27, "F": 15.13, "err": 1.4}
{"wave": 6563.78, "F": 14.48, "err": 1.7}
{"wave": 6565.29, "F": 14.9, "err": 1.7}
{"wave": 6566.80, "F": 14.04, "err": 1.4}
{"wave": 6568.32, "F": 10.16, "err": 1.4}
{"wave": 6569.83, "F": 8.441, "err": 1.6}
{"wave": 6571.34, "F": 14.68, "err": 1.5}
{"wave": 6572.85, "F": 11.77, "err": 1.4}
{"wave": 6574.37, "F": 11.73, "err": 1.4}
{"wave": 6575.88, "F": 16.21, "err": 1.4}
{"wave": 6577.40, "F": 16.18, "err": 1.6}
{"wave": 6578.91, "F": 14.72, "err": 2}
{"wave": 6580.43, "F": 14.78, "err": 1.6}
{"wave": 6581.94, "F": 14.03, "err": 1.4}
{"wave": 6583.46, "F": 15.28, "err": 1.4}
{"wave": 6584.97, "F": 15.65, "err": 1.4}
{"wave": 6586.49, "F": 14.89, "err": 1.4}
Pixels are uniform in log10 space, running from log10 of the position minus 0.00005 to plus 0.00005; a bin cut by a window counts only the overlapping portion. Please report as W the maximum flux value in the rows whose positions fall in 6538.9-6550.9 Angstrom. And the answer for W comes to 17.36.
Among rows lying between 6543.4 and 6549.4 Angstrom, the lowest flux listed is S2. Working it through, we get 16.32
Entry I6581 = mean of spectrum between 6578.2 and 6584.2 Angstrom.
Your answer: 14.7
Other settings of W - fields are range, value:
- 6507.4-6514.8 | 17.18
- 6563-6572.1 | 14.9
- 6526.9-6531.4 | 16.2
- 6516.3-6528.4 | 17.9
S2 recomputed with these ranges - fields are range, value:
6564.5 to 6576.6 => 8.441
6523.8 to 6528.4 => 14.56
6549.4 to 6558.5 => 13.41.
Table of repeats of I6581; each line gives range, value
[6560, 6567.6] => 14.7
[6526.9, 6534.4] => 16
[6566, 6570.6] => 10.9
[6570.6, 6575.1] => 12.7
